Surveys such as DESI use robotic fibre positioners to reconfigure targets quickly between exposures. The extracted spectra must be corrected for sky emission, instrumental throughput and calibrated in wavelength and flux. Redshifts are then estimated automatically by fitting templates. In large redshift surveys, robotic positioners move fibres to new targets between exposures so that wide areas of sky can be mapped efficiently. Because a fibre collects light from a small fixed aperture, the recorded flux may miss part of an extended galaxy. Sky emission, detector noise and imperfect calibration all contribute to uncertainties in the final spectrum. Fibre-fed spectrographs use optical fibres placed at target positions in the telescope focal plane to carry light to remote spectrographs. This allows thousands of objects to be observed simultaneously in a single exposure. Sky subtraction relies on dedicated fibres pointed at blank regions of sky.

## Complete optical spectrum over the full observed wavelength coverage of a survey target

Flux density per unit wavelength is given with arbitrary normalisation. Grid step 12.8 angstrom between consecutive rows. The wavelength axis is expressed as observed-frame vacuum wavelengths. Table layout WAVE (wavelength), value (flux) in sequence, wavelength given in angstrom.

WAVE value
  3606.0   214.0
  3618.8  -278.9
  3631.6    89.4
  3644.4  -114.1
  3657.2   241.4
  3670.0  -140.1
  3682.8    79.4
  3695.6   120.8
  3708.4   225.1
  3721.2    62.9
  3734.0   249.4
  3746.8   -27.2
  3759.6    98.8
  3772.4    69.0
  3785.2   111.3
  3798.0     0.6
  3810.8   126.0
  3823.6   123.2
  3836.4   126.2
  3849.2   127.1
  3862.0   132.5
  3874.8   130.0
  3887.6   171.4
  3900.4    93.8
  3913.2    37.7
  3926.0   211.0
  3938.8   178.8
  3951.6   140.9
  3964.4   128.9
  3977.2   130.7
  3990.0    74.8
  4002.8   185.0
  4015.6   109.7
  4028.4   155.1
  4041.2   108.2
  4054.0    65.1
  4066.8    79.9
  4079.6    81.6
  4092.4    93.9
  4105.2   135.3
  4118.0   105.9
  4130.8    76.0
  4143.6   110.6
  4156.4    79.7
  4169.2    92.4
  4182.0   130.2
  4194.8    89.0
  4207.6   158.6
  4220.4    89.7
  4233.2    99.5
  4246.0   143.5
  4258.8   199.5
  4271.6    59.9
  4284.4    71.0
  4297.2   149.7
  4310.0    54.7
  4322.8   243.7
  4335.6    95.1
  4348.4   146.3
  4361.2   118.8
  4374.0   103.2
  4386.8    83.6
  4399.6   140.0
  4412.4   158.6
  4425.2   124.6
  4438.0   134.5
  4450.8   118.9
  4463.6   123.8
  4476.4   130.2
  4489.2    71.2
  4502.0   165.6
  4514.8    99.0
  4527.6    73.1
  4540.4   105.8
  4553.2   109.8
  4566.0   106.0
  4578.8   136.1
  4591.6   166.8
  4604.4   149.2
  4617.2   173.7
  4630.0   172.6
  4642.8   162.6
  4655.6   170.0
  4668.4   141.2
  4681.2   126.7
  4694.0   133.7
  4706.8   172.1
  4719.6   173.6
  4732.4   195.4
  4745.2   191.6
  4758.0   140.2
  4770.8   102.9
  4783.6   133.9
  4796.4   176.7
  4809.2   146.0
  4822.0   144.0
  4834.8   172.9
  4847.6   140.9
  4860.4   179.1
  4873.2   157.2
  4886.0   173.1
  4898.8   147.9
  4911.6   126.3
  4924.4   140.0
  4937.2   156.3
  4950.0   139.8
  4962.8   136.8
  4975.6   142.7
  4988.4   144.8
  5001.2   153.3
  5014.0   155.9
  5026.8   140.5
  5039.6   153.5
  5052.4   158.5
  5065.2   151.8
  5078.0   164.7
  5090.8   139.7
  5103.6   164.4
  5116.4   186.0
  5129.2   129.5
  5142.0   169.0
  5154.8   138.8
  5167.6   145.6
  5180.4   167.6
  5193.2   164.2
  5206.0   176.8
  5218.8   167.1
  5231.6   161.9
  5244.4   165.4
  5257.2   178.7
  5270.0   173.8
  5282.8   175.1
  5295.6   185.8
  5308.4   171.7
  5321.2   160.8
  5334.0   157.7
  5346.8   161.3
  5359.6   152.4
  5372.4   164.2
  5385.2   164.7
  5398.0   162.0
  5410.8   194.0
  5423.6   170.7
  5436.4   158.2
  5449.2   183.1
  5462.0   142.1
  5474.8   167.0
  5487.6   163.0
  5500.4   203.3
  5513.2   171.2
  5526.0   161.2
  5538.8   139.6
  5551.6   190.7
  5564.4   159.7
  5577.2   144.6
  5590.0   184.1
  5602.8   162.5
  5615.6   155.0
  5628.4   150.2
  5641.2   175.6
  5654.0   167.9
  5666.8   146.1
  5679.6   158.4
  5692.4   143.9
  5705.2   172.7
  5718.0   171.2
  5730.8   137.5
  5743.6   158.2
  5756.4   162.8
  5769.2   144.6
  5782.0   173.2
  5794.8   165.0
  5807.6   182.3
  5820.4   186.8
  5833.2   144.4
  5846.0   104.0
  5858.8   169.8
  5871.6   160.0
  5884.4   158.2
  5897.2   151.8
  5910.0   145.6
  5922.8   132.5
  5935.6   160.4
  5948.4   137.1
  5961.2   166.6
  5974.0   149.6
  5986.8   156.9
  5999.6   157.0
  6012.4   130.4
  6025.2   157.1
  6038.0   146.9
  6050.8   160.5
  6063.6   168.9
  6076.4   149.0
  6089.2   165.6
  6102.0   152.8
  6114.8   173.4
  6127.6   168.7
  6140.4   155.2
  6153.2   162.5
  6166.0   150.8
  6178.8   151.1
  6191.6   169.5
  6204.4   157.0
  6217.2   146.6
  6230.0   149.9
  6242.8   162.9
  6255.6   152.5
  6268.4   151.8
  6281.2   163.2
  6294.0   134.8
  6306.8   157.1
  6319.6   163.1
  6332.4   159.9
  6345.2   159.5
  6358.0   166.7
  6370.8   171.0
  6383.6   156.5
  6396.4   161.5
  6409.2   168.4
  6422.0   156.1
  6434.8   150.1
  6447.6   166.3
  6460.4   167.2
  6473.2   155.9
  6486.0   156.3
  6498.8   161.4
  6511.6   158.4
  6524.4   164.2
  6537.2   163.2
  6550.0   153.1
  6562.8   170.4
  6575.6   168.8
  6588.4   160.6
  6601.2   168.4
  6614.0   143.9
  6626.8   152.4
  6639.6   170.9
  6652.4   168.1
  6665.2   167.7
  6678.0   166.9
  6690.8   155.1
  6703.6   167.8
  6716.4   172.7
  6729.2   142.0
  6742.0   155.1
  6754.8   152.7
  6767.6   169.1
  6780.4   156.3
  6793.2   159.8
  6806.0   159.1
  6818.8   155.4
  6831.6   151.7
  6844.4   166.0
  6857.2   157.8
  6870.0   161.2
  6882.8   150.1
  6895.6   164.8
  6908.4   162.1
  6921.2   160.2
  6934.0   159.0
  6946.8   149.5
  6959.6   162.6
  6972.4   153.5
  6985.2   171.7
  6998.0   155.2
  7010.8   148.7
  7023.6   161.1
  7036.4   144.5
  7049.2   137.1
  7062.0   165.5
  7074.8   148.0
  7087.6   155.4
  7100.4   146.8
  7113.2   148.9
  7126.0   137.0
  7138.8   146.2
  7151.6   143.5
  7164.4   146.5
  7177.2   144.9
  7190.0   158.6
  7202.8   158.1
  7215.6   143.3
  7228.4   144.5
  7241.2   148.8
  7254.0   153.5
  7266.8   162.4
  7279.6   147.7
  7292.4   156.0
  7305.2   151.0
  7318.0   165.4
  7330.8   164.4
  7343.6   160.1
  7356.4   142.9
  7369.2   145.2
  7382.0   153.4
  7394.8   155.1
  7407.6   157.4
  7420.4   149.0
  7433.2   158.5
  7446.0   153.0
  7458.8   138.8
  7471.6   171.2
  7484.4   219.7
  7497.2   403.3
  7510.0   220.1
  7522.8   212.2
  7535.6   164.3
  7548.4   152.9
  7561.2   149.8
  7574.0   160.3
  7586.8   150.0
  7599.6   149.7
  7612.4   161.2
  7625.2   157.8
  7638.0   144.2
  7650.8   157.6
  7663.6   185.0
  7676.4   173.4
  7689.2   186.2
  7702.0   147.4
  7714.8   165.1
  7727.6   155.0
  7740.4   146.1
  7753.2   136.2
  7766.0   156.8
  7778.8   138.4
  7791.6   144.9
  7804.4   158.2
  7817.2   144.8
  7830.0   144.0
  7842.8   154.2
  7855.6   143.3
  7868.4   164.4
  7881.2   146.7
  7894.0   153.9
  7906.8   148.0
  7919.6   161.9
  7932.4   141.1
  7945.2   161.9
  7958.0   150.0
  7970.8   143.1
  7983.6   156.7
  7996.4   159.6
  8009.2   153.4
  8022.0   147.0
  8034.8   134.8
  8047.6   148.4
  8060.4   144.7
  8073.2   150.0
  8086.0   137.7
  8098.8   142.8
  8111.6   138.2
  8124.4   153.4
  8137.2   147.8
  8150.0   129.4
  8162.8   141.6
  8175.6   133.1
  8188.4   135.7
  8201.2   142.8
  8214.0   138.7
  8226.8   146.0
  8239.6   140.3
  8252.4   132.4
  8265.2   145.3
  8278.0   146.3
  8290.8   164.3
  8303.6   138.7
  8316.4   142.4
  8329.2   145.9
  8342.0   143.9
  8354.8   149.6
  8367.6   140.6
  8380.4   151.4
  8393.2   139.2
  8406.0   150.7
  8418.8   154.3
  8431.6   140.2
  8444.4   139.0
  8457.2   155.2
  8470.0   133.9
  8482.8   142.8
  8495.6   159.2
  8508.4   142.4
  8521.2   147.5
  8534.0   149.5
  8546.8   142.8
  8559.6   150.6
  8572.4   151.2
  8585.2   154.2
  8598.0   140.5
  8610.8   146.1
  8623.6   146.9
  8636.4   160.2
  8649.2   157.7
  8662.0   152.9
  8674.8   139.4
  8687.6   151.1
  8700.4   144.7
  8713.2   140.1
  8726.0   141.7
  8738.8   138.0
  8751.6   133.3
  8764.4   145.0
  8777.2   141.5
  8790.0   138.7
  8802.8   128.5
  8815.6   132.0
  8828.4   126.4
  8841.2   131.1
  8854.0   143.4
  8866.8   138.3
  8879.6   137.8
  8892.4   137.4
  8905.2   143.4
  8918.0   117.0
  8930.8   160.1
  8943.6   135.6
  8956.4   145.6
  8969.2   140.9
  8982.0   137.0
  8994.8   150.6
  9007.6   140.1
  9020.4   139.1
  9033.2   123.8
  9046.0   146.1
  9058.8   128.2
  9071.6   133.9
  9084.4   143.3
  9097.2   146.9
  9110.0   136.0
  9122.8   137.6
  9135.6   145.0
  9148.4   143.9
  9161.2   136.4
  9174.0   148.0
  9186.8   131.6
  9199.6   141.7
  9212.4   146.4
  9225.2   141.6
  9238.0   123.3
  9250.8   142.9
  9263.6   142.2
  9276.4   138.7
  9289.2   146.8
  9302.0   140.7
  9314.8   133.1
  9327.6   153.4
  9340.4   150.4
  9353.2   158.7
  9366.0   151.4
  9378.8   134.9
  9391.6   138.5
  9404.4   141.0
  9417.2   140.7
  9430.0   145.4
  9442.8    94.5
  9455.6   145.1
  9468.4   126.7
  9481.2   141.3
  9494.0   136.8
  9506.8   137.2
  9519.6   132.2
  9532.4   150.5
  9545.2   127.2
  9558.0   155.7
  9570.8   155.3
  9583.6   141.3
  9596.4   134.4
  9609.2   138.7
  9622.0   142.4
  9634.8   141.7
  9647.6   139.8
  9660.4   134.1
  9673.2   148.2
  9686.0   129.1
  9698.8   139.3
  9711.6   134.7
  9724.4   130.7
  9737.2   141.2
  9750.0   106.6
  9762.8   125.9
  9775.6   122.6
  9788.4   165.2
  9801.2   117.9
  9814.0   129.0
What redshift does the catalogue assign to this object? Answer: 0.141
